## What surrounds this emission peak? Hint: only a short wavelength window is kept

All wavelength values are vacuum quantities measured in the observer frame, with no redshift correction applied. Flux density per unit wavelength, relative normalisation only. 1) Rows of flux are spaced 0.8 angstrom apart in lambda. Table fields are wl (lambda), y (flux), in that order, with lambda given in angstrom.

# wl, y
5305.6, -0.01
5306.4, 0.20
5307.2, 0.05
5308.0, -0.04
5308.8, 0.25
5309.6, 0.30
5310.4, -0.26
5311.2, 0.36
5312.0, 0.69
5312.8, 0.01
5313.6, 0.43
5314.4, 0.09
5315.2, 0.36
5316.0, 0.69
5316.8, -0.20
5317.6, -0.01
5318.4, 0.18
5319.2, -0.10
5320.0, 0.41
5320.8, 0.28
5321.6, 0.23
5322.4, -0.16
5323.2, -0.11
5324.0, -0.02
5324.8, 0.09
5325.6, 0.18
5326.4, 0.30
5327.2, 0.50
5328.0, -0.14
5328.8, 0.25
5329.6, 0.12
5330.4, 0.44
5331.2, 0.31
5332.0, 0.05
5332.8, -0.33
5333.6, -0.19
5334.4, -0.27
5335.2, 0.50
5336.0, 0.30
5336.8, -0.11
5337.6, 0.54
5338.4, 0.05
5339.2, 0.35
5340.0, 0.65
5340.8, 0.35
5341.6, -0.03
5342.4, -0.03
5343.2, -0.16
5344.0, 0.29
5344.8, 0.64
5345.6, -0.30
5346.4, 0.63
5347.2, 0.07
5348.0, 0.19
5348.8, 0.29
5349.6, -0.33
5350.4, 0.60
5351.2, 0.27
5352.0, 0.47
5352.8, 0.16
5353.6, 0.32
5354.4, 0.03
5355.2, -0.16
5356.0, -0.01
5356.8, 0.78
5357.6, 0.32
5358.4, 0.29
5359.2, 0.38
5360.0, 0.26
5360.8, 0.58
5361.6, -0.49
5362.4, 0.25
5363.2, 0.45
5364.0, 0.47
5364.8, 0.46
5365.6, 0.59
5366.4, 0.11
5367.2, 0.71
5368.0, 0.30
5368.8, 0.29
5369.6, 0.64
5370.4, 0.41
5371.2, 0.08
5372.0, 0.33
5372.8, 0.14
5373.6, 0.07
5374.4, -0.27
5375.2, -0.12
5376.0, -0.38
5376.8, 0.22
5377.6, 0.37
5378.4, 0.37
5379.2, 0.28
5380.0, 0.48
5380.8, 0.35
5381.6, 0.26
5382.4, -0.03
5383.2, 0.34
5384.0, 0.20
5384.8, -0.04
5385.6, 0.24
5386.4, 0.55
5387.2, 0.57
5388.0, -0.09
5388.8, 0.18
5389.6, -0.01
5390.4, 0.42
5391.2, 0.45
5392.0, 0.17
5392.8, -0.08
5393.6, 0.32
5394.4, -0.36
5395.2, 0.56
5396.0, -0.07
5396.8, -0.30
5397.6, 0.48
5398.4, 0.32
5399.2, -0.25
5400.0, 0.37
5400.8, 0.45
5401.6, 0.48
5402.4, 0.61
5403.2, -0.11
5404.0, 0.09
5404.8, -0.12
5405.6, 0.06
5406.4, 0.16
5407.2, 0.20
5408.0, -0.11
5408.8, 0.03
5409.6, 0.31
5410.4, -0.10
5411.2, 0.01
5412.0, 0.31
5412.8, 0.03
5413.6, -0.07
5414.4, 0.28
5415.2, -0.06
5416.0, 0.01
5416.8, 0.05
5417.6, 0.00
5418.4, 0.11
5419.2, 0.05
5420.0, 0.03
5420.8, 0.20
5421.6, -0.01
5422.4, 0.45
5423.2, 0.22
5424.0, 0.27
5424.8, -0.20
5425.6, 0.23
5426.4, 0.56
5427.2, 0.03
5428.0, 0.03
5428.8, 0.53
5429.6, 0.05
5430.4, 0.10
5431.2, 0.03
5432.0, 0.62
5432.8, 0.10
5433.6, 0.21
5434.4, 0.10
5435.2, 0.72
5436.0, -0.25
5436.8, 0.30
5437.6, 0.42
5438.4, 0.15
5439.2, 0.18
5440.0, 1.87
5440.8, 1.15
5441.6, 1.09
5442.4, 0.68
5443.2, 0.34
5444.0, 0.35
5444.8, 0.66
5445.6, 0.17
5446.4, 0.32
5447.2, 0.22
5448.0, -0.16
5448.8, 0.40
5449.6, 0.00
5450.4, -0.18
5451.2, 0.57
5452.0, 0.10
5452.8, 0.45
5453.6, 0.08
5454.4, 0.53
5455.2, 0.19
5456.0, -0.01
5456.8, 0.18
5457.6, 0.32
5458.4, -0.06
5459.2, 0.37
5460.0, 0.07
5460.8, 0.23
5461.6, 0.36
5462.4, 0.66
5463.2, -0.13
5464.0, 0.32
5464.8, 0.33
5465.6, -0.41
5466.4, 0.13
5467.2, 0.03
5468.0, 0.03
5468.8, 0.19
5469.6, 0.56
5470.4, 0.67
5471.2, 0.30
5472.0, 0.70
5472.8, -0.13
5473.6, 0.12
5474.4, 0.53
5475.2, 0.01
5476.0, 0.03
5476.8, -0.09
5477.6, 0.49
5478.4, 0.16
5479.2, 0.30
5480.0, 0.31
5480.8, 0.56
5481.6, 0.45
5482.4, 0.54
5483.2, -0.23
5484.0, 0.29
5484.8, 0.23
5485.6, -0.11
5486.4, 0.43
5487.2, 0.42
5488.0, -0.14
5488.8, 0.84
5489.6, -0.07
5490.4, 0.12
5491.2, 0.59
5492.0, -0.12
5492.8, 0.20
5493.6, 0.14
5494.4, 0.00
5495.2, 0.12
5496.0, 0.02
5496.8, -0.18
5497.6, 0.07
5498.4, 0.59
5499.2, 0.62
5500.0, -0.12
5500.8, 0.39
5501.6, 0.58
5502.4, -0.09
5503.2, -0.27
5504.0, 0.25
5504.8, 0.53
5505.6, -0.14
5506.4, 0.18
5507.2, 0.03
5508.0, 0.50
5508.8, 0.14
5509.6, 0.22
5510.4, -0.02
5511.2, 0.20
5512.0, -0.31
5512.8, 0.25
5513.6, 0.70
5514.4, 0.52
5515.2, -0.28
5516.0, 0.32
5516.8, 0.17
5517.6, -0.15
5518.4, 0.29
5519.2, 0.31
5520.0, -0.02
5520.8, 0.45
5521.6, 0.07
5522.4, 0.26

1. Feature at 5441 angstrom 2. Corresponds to H-beta 4861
